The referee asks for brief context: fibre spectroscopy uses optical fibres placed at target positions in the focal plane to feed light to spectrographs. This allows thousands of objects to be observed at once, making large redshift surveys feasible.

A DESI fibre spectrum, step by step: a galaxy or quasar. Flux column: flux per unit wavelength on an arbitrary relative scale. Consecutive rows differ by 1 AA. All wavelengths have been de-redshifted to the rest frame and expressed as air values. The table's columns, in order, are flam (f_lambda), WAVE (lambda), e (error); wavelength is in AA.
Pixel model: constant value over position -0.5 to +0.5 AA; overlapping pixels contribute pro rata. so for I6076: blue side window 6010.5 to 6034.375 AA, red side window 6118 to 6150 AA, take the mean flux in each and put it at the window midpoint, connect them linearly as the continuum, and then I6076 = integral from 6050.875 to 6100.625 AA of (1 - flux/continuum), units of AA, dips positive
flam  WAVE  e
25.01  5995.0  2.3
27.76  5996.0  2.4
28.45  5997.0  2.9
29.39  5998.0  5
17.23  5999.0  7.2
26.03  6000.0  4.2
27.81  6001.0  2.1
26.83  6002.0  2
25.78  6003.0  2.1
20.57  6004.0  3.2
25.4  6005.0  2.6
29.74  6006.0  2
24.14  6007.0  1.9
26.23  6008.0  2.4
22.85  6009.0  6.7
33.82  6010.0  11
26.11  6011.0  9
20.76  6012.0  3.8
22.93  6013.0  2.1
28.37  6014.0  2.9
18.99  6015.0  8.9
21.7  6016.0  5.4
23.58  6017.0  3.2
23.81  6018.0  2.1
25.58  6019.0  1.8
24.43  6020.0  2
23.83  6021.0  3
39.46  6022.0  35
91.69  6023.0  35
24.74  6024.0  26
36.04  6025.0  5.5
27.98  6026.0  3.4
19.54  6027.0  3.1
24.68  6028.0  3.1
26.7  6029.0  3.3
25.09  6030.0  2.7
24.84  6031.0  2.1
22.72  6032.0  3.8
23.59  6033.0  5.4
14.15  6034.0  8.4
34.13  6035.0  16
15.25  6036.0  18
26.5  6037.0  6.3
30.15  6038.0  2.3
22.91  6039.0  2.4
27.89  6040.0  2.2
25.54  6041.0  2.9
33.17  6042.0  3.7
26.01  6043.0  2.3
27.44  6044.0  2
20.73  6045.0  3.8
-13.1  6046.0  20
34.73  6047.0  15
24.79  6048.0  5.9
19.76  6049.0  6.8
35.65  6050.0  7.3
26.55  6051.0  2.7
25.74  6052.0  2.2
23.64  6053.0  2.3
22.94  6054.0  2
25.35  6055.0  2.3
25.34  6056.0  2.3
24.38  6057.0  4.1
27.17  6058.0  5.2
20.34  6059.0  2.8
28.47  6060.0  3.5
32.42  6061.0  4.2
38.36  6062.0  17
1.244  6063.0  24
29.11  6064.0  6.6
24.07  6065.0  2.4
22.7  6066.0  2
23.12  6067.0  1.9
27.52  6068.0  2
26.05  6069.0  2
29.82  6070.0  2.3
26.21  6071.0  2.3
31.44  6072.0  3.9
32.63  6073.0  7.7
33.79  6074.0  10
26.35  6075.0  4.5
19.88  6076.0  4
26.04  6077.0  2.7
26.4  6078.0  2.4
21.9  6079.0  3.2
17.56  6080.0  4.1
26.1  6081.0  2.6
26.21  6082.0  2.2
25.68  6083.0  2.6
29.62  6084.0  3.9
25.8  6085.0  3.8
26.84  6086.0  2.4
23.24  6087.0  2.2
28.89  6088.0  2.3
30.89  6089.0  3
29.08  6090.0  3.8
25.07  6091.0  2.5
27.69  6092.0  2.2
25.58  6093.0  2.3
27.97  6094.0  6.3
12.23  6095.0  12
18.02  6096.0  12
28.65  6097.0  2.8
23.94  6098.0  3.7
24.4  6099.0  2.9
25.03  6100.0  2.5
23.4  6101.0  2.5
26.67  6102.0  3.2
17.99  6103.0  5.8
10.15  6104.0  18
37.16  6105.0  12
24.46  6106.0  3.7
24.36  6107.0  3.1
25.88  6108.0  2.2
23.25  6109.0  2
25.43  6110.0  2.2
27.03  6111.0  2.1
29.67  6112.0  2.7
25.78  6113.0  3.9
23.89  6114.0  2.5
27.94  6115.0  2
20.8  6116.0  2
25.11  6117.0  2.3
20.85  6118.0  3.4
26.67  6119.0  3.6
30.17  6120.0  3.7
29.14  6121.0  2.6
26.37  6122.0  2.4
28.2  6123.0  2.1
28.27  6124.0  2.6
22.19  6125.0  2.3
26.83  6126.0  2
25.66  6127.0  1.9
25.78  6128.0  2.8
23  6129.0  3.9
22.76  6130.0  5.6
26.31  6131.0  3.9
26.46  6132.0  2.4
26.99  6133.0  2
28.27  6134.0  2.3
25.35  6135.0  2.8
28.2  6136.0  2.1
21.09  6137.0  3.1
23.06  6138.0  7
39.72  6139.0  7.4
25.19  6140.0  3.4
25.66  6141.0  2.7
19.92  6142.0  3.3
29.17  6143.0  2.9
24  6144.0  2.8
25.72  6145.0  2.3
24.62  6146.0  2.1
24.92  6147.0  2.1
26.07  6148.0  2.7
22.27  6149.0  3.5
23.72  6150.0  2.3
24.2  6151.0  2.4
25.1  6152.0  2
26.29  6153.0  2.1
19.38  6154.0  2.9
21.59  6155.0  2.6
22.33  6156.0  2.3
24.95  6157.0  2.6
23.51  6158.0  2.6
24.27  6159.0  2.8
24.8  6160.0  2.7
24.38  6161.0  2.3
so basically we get 2.4 AA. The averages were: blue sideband 27.6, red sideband 25.9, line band 25.5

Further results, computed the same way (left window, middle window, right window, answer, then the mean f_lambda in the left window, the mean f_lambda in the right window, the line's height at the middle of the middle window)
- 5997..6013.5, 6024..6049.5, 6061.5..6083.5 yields 1.43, 25.4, 25.6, 25.5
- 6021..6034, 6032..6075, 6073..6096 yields 5.06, 31.2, 25.6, 28.7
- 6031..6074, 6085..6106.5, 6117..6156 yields 0.50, 25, 25.5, 25.2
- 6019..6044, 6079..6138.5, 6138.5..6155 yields 2.63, 28.7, 25.3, 26.4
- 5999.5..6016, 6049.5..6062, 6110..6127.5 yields -0.64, 25.3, 26.1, 25.7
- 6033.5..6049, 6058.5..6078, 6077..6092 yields -1.03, 23.2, 26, 25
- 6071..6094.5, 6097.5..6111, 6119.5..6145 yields 1.23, 26.7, 26.3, 26.5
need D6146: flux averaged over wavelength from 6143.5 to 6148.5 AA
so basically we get 25.1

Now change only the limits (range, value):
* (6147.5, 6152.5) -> 24.3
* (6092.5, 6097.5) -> 22.5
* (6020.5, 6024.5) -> 44.9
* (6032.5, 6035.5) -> 24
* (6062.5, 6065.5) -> 18.1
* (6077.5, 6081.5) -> 23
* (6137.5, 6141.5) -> 28.4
